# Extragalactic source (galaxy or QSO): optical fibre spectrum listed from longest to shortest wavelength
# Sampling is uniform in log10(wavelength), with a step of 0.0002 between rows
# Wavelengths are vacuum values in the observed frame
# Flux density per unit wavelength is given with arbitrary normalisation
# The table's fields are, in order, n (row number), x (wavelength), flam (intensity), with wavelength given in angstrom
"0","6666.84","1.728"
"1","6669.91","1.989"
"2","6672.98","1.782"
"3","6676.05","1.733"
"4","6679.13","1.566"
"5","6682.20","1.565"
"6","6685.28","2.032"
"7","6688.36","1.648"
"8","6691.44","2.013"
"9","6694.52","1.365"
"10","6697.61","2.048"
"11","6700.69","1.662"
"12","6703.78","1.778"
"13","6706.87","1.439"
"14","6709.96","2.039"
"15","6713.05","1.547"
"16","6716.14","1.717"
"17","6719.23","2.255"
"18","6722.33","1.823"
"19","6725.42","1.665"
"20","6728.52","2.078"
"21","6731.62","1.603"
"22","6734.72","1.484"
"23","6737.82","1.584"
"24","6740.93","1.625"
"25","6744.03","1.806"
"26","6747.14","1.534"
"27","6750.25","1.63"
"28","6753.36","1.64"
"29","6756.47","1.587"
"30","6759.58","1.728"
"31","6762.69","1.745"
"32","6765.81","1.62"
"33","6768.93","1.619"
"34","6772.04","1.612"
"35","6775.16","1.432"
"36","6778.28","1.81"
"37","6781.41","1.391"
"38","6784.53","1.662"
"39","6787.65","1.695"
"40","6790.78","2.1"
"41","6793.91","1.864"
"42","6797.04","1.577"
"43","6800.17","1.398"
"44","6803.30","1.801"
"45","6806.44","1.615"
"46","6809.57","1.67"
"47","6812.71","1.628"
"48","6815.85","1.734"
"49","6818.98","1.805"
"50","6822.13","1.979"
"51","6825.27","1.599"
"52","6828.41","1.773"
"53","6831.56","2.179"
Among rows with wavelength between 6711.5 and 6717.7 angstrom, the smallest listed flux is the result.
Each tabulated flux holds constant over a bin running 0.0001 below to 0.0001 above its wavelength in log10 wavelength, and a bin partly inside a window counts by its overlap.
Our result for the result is 1.547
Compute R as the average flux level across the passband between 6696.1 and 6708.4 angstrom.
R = 1.73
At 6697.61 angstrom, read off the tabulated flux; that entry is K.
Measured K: 2.048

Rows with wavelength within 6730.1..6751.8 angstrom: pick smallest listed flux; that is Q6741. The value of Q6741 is 1.484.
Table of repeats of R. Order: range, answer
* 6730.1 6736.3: 1.54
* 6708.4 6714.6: 1.79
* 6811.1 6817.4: 1.68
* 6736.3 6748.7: 1.64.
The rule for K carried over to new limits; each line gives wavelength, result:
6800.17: 1.398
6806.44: 1.615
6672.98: 1.782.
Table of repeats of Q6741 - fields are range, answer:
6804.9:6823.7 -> 1.615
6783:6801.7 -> 1.398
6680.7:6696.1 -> 1.365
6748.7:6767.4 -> 1.587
